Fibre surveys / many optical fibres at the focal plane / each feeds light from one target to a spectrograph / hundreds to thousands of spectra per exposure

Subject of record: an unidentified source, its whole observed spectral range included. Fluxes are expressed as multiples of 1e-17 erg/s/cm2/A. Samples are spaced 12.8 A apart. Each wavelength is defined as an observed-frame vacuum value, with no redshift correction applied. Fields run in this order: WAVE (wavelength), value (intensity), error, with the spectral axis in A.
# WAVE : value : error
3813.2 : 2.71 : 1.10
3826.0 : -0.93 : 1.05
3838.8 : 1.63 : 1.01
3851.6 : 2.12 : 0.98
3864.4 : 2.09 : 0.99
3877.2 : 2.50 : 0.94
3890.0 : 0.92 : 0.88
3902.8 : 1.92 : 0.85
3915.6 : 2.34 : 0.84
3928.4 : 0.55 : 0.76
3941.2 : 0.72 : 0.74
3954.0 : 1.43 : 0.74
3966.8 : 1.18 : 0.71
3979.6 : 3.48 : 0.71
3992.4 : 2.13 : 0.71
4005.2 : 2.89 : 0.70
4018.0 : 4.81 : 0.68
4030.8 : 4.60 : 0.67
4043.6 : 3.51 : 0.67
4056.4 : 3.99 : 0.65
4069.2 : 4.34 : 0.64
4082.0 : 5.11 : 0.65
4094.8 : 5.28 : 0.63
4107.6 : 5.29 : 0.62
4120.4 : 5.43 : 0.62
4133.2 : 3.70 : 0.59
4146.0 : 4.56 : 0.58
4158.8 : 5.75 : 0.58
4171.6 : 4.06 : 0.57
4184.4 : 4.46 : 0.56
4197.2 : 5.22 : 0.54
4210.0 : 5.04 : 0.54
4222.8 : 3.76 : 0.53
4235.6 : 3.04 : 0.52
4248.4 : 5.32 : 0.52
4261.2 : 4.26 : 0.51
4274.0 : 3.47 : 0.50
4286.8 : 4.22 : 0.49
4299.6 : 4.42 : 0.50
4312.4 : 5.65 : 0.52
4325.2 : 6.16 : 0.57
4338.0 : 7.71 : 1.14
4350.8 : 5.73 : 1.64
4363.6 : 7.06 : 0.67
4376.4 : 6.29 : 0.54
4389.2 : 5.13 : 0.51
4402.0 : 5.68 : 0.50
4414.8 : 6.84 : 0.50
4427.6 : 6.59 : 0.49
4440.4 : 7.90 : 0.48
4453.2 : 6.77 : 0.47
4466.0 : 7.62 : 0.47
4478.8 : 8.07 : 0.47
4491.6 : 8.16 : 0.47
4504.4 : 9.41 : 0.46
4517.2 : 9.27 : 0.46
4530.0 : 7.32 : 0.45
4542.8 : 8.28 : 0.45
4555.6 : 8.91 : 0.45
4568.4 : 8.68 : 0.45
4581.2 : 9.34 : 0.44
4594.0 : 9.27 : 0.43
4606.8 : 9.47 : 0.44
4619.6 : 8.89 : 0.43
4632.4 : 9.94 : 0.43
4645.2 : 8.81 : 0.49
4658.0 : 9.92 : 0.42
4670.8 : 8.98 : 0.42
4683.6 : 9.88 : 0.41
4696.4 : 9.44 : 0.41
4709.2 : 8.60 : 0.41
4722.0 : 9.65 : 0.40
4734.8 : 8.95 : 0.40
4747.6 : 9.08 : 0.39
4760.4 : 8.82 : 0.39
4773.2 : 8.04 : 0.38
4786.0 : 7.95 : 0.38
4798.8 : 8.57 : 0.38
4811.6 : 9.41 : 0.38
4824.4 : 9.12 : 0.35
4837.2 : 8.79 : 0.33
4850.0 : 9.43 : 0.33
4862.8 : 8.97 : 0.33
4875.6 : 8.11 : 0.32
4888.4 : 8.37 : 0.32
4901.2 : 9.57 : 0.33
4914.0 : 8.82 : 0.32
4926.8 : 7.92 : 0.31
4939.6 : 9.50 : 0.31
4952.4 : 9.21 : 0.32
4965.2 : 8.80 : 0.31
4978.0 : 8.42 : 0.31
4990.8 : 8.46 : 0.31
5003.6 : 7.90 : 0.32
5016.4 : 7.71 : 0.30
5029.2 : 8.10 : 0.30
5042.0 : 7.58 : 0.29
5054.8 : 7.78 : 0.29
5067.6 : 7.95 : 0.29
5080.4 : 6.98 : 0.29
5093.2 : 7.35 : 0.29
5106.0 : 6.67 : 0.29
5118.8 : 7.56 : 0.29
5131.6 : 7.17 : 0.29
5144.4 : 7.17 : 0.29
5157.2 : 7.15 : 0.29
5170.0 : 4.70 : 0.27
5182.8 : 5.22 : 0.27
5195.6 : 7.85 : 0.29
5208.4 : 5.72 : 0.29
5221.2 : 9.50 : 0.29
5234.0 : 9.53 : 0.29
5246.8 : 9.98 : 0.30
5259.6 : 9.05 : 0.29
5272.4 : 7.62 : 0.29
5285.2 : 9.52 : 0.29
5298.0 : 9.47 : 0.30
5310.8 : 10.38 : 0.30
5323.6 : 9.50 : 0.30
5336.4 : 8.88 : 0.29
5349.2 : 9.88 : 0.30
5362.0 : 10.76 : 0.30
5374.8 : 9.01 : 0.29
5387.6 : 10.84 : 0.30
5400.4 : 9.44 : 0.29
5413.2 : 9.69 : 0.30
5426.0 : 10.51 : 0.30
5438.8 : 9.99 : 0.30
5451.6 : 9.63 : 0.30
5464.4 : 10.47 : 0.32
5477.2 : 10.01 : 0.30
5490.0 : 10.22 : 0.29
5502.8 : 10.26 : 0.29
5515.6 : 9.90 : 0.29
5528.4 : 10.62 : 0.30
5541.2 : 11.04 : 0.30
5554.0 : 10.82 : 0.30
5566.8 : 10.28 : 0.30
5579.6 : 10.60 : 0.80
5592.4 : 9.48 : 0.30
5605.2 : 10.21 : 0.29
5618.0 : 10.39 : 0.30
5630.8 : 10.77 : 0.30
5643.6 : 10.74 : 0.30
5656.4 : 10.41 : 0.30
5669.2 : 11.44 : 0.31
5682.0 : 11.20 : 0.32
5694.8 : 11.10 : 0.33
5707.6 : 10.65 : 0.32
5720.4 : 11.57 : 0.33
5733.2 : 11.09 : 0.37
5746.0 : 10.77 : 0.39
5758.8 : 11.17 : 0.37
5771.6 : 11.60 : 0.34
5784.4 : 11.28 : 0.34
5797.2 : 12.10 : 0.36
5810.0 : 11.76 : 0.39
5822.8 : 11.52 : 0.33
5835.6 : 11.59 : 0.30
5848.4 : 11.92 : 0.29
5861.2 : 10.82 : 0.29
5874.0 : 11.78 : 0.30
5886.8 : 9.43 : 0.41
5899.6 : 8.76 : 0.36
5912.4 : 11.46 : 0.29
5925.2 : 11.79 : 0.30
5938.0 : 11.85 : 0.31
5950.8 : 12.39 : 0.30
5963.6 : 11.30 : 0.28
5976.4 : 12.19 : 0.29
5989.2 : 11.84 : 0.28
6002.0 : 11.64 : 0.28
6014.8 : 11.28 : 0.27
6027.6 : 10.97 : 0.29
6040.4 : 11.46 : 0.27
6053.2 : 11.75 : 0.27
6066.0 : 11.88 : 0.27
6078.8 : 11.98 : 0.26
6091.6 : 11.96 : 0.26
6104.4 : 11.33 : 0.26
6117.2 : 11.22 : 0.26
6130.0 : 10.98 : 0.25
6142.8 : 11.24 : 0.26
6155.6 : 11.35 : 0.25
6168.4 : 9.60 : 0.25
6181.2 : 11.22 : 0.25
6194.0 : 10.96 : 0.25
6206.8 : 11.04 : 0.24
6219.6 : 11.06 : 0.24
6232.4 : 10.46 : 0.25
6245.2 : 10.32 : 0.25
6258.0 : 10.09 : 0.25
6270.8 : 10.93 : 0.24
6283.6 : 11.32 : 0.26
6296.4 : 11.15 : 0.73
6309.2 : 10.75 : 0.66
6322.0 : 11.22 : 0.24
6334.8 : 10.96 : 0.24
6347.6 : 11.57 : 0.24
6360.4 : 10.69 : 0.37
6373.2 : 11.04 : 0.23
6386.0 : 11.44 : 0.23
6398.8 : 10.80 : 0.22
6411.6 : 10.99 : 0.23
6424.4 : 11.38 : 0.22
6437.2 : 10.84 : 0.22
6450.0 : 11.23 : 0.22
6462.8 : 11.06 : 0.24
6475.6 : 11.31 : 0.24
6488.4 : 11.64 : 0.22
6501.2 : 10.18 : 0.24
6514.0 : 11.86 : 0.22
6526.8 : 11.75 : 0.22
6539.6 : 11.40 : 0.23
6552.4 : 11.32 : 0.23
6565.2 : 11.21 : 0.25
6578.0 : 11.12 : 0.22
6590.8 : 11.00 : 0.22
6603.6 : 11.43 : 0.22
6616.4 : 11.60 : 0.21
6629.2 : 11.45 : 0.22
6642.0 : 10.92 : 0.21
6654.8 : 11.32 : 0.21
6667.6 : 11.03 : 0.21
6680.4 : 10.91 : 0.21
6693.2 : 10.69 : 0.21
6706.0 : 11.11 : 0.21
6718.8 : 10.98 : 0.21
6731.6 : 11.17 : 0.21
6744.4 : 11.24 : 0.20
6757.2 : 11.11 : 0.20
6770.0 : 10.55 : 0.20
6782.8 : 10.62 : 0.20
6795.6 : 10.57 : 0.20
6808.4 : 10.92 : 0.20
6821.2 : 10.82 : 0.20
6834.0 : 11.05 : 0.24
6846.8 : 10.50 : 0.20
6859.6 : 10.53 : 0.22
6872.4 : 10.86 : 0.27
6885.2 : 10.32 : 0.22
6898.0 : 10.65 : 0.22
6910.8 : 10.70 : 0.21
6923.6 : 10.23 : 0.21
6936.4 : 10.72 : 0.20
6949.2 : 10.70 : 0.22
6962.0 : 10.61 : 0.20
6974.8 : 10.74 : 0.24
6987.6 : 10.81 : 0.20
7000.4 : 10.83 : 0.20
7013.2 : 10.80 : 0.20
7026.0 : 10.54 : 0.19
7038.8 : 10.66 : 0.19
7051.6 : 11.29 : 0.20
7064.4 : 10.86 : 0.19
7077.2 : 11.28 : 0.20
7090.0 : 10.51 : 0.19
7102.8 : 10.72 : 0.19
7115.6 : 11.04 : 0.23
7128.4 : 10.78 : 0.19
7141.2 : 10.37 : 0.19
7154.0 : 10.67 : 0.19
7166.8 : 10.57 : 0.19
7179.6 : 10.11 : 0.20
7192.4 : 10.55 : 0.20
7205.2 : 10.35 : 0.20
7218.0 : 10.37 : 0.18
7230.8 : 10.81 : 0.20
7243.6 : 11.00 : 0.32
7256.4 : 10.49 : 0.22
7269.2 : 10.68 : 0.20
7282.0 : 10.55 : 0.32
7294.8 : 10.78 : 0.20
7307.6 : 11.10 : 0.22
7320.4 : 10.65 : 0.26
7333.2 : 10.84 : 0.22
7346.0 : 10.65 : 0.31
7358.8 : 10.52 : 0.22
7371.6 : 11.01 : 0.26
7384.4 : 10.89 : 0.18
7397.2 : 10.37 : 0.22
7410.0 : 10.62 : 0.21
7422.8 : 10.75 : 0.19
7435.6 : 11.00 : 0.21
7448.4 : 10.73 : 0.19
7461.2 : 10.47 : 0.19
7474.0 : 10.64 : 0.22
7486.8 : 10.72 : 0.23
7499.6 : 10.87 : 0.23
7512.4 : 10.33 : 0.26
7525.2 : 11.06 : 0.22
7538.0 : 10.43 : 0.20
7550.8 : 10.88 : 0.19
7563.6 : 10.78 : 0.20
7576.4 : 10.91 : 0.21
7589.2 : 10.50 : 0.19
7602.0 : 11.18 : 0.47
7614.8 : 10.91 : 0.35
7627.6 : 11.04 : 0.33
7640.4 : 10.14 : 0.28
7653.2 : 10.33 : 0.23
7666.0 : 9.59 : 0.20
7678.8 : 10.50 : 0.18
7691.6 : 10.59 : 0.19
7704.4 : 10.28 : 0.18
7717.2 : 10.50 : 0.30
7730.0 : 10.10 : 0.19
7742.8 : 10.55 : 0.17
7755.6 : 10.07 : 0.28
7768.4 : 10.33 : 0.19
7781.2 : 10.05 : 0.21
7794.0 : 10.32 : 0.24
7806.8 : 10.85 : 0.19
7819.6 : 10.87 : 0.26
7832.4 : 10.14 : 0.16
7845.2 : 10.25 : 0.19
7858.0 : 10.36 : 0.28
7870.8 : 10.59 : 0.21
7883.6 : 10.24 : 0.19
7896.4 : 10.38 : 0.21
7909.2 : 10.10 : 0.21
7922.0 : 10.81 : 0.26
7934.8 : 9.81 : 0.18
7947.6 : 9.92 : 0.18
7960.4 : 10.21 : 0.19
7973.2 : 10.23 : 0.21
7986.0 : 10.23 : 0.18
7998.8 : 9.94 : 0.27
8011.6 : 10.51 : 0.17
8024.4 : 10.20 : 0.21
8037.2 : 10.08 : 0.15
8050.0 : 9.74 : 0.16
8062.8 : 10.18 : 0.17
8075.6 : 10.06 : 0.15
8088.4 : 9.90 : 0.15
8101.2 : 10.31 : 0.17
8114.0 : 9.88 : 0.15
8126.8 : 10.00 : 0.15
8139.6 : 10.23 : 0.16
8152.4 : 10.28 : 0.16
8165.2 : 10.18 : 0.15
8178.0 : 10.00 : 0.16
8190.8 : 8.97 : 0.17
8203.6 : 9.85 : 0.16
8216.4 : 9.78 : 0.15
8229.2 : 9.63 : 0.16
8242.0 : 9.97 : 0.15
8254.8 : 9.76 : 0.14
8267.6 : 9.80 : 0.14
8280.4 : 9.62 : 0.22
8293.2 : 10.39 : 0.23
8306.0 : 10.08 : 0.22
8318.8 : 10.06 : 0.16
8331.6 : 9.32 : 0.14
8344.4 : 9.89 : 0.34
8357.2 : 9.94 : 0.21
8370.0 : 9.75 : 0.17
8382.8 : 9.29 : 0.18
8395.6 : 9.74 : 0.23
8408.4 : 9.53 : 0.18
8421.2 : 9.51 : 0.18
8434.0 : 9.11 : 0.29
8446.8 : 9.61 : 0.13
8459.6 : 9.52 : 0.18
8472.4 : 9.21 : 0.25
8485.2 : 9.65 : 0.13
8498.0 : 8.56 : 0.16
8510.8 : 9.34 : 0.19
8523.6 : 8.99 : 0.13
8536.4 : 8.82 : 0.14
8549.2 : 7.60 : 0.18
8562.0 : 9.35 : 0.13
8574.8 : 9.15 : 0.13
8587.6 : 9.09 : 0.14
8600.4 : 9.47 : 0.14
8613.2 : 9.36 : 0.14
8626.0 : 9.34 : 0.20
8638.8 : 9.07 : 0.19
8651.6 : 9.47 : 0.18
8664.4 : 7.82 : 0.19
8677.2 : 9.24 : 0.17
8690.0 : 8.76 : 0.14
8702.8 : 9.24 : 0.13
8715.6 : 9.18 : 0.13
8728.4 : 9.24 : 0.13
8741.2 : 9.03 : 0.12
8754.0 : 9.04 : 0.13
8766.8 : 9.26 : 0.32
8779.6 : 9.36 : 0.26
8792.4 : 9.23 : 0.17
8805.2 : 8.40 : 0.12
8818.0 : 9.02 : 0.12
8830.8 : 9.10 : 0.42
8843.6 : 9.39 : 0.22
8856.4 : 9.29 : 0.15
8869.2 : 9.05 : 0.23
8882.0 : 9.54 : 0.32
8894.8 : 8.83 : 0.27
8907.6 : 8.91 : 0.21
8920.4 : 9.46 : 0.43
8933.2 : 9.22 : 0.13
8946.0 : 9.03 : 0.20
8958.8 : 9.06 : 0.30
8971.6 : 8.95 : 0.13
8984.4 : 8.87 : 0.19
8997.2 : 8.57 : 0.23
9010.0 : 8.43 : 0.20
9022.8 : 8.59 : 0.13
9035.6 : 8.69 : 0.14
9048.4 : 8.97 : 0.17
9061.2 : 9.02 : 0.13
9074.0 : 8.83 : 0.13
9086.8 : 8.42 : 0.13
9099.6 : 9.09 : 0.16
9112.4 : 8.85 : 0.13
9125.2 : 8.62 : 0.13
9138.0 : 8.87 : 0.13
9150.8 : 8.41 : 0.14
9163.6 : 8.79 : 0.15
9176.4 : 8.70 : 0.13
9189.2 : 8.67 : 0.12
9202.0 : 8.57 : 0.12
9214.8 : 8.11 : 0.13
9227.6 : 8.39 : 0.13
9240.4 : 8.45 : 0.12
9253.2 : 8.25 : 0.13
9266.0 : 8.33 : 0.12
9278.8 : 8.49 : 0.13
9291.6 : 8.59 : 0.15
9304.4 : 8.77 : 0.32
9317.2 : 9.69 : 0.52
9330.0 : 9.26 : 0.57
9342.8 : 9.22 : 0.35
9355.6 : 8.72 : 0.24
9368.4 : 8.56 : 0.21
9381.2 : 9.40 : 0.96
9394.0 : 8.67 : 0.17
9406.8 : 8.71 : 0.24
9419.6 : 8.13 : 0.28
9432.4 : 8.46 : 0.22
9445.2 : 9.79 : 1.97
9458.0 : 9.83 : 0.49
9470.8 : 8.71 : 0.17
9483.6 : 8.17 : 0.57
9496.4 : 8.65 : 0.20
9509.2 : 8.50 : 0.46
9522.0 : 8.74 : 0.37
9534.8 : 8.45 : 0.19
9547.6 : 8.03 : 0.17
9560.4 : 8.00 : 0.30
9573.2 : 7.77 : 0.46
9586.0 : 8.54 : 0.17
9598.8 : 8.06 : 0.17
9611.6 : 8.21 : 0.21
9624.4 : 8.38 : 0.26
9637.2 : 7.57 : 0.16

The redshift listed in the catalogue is 0.000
